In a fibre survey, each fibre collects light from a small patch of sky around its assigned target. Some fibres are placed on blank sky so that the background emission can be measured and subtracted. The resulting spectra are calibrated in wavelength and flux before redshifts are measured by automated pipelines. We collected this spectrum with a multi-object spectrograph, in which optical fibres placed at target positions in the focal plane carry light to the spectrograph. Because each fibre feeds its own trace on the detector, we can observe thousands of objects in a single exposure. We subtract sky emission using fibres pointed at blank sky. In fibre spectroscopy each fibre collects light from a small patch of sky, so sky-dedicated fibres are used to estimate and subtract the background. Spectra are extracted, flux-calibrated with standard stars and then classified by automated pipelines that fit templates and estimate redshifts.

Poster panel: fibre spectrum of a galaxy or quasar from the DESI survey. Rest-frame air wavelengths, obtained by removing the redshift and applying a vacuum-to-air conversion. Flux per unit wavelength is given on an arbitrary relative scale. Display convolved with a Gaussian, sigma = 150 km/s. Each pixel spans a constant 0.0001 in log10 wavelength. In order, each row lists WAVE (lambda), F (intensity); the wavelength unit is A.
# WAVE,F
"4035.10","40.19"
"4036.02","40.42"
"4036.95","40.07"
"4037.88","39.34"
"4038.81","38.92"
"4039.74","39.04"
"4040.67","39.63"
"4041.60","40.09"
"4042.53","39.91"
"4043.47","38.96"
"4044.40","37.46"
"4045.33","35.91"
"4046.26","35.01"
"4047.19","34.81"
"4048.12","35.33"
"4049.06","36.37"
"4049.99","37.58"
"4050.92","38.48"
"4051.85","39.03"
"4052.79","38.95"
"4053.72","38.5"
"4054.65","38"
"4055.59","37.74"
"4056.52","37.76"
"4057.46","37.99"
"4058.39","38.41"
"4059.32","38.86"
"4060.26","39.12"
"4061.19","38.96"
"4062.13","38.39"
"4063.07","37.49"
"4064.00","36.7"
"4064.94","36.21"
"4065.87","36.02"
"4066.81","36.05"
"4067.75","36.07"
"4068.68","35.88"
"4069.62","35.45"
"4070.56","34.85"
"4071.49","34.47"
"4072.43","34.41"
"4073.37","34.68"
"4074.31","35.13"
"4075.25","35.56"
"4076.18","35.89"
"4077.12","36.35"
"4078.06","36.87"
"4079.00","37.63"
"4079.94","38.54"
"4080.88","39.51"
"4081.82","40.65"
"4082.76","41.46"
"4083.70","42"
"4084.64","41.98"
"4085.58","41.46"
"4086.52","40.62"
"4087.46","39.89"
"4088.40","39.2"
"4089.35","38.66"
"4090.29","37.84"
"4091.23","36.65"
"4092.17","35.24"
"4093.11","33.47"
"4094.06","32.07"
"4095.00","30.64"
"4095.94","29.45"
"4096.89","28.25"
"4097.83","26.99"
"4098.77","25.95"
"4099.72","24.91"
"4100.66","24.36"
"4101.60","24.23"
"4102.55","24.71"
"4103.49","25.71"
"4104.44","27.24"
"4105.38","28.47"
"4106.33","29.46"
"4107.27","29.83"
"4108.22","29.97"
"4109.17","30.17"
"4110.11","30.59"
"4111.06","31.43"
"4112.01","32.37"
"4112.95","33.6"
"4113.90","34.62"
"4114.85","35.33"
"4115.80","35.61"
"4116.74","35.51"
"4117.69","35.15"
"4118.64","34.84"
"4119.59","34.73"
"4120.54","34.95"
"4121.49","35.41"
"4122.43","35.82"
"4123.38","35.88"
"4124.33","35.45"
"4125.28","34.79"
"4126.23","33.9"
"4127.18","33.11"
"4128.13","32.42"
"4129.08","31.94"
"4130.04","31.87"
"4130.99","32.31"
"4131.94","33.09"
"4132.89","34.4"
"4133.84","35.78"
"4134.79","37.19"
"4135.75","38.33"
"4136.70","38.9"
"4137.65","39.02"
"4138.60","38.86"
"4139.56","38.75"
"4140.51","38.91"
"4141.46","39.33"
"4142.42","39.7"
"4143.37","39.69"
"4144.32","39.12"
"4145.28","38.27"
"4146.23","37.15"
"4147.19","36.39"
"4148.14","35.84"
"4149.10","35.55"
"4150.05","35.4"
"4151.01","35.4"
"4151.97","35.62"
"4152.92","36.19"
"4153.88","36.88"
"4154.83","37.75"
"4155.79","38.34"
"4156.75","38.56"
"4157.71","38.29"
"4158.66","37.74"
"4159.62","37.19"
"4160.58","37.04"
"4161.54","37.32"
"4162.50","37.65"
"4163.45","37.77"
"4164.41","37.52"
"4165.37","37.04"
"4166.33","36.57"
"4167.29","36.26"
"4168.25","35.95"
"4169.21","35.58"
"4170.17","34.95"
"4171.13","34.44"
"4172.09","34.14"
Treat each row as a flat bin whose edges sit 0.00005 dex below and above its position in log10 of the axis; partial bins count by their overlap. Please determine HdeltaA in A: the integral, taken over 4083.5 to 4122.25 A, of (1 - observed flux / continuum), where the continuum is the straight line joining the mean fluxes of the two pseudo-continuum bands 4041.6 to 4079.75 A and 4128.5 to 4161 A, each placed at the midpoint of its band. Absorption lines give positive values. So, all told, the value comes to 4.41 A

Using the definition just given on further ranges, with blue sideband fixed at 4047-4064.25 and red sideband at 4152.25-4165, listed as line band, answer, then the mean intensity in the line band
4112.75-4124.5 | 0.78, 35.2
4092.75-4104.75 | 3.26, 27.5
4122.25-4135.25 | 1.22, 34.1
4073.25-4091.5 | -0.40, 38.6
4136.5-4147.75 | -0.32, 38.7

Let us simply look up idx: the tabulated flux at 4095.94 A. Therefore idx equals 29.45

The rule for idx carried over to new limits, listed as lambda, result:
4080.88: 39.51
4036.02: 40.42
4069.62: 35.45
